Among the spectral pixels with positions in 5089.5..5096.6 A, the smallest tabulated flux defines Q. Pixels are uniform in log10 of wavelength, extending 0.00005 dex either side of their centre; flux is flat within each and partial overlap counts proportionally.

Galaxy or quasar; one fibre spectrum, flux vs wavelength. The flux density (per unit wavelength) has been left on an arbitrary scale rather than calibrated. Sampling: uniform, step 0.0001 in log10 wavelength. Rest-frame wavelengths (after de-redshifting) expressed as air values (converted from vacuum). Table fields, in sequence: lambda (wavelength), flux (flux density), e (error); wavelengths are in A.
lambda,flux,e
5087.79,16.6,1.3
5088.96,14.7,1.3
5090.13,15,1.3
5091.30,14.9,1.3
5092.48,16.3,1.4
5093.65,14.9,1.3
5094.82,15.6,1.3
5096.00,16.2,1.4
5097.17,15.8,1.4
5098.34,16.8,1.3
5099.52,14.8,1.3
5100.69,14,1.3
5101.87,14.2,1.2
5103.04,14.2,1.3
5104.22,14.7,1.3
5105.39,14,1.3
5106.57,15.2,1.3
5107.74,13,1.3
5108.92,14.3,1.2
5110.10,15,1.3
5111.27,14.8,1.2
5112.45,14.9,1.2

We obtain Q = 14.9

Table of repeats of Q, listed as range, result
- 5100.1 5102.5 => 14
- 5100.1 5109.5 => 13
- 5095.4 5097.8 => 15.8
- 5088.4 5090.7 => 14.7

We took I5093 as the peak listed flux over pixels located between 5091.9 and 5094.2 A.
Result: 16.3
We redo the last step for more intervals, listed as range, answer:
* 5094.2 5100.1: 16.8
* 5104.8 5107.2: 15.2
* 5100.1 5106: 14.7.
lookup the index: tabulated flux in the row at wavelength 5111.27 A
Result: 14.8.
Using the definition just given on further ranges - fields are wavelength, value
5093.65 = 14.9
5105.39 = 14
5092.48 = 16.3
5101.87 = 14.2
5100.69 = 14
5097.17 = 15.8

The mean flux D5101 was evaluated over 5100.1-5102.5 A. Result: 14.1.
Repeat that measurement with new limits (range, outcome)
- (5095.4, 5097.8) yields 16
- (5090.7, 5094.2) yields 15.4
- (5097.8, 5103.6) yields 14.8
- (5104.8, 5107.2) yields 14.6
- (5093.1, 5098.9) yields 15.9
